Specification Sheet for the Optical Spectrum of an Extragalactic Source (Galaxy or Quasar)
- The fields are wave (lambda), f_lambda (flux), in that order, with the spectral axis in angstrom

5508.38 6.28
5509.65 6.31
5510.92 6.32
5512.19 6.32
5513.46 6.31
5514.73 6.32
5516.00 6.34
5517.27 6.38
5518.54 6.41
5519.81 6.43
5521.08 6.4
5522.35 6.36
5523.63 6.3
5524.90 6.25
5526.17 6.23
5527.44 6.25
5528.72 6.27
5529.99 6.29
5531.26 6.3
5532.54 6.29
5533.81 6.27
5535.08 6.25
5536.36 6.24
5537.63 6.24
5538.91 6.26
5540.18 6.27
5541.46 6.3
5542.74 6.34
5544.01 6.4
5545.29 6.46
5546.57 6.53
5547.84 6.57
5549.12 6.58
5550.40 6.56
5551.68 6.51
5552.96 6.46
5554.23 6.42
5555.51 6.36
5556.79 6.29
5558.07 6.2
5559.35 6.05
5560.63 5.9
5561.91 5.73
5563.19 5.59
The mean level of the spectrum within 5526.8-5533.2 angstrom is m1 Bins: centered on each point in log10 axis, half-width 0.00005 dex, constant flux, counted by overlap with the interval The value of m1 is 6.28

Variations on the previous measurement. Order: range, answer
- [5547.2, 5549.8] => 6.58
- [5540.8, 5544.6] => 6.34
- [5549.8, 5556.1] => 6.47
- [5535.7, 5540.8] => 6.25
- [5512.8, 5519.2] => 6.35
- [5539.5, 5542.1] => 6.28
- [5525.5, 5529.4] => 6.25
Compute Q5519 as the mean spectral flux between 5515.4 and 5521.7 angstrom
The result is 6.4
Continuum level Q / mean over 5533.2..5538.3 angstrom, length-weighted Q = 6.25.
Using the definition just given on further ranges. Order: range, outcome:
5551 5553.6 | 6.5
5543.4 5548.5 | 6.49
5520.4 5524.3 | 6.35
